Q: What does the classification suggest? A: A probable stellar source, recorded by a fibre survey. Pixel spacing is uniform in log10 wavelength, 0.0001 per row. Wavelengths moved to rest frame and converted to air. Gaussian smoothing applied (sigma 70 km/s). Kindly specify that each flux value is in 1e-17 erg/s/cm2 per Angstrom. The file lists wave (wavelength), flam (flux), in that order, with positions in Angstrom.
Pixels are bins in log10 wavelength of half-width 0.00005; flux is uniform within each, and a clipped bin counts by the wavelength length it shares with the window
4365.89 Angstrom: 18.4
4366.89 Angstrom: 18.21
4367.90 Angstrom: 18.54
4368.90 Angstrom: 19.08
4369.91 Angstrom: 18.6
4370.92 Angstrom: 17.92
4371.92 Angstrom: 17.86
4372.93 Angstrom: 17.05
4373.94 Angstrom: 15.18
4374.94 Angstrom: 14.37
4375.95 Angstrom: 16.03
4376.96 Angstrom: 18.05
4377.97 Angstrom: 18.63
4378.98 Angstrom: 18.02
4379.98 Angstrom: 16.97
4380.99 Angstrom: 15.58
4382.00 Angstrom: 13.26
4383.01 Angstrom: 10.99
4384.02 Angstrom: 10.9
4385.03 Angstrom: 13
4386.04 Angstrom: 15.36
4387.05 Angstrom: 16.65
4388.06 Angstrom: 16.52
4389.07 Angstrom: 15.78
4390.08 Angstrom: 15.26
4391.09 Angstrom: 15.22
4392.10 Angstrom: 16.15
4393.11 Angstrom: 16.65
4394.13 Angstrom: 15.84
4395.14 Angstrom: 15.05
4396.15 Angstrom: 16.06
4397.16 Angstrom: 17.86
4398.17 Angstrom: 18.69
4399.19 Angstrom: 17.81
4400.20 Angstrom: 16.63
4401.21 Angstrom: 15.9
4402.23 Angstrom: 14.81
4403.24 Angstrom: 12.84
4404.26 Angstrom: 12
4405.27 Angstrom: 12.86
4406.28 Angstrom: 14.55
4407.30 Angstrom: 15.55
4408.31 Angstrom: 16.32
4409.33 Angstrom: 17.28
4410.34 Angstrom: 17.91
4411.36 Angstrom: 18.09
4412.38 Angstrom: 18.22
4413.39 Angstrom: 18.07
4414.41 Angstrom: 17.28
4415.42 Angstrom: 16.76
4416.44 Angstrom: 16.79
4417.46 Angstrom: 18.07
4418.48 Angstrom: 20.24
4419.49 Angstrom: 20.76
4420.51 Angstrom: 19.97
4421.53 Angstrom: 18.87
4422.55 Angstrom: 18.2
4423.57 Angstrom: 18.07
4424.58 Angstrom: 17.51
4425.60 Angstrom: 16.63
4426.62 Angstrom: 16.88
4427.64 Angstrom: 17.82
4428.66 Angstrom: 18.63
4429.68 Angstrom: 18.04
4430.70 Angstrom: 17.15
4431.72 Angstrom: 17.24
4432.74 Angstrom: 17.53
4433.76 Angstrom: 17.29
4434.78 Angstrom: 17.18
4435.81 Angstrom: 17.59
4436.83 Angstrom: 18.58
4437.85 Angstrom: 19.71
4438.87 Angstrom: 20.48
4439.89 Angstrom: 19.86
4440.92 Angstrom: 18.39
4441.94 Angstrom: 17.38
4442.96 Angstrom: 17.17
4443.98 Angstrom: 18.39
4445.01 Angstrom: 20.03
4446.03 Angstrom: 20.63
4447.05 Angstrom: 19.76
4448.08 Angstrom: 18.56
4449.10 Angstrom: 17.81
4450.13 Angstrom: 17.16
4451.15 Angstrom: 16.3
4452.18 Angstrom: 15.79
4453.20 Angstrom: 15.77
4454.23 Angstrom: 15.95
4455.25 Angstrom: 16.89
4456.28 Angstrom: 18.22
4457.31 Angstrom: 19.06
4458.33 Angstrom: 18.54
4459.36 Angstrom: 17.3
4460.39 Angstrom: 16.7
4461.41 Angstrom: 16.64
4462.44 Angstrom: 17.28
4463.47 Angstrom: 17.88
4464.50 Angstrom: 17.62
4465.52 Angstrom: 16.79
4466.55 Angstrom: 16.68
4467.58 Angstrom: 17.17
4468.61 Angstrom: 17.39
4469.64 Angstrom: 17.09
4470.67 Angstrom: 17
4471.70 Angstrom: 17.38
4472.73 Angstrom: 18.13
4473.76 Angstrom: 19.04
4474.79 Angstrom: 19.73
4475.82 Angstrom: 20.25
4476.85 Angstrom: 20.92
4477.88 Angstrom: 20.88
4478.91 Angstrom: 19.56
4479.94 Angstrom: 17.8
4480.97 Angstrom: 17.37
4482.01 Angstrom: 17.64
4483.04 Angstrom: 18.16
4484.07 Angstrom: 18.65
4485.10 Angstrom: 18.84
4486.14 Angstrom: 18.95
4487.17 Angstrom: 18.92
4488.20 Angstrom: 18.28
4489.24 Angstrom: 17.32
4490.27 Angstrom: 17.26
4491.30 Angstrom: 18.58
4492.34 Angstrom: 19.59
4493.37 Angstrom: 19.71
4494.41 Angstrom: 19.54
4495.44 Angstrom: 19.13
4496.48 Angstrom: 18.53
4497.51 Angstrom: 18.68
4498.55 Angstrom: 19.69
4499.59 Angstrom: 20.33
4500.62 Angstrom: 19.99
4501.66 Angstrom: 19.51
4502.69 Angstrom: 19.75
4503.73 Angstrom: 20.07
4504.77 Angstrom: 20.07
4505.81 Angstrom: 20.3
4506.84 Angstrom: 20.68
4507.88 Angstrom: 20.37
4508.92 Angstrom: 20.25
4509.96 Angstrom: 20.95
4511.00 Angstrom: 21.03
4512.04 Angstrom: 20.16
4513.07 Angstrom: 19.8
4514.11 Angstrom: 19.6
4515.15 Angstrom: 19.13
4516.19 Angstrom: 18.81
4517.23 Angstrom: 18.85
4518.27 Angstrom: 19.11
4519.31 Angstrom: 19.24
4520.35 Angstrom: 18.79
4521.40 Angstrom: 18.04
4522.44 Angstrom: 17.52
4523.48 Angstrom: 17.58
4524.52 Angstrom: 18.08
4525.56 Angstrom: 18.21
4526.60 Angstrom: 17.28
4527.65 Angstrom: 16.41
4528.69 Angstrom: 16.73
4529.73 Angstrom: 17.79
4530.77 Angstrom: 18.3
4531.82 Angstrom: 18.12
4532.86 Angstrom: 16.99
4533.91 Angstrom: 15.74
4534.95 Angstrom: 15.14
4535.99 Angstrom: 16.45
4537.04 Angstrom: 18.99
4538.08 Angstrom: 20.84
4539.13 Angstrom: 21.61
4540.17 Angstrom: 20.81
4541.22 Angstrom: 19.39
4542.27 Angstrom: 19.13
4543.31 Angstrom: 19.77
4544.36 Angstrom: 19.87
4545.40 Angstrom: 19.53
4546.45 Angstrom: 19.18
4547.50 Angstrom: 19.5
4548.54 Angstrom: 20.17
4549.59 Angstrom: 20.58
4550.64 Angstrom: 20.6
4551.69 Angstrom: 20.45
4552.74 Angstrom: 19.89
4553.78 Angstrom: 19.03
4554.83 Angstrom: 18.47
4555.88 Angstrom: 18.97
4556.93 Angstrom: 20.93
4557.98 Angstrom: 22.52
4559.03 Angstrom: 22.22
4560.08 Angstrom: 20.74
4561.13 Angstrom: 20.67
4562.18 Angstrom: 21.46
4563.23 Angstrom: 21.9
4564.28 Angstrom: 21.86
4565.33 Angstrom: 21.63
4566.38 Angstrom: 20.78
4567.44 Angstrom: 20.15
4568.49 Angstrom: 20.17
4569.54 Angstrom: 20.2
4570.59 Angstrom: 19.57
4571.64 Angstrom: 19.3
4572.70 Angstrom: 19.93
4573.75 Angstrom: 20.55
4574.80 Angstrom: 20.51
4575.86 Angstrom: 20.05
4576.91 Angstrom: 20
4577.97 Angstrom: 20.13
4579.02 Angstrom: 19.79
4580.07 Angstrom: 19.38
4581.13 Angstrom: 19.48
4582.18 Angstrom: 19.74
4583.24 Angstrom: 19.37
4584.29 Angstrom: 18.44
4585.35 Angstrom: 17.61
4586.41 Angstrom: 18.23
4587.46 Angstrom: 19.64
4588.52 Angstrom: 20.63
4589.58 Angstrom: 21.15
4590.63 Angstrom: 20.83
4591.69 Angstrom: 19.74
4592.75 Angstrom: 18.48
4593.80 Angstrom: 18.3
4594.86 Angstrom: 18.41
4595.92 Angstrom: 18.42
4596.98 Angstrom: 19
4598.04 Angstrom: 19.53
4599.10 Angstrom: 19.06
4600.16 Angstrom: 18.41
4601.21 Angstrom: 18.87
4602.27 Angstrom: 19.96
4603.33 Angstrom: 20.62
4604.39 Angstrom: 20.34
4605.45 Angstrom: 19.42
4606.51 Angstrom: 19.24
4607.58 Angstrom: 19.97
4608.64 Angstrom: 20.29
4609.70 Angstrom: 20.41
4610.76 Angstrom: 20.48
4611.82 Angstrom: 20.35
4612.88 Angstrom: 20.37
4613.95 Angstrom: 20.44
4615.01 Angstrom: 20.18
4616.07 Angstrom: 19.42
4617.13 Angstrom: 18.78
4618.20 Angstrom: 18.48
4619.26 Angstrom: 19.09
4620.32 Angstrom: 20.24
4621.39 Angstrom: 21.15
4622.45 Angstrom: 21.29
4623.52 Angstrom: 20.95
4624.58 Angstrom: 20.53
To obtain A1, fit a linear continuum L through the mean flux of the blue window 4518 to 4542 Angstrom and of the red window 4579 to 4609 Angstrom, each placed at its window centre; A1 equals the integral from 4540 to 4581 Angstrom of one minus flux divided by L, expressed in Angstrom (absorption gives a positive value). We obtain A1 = -3.3 Angstrom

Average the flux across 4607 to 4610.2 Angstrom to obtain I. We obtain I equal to 20.2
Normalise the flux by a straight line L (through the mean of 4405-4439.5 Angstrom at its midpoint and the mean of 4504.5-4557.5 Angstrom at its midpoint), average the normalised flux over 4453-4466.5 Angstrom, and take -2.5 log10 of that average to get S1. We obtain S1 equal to 0.056 mag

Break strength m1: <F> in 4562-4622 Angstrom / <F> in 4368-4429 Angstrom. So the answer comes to 1.2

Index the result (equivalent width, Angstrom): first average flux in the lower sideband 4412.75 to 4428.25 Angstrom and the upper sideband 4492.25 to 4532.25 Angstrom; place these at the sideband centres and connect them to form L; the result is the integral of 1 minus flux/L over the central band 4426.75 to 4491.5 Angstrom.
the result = 1.7 Angstrom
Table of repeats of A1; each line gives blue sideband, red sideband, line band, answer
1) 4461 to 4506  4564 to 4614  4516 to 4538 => 1.53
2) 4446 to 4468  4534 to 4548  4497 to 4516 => -1.62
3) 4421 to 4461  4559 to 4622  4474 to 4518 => -1.72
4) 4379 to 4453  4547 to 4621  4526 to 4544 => 0.79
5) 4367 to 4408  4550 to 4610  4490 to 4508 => -1.32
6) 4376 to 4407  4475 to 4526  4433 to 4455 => -1.03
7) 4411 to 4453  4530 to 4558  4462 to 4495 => 0.42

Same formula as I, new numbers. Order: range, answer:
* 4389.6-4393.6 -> 15.8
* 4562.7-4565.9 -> 21.8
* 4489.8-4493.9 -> 18.8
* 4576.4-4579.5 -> 20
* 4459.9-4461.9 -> 16.7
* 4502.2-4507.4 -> 20.2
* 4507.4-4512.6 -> 20.6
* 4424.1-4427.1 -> 17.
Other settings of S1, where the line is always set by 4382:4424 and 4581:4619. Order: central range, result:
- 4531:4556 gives -0.03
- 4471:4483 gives -0.08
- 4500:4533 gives -0.05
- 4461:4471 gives 0.01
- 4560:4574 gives -0.09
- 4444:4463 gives -0.04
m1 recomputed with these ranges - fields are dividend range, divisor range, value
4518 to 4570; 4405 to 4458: 1.09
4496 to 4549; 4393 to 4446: 1.09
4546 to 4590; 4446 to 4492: 1.12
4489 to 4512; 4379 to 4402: 1.26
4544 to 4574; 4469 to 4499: 1.09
